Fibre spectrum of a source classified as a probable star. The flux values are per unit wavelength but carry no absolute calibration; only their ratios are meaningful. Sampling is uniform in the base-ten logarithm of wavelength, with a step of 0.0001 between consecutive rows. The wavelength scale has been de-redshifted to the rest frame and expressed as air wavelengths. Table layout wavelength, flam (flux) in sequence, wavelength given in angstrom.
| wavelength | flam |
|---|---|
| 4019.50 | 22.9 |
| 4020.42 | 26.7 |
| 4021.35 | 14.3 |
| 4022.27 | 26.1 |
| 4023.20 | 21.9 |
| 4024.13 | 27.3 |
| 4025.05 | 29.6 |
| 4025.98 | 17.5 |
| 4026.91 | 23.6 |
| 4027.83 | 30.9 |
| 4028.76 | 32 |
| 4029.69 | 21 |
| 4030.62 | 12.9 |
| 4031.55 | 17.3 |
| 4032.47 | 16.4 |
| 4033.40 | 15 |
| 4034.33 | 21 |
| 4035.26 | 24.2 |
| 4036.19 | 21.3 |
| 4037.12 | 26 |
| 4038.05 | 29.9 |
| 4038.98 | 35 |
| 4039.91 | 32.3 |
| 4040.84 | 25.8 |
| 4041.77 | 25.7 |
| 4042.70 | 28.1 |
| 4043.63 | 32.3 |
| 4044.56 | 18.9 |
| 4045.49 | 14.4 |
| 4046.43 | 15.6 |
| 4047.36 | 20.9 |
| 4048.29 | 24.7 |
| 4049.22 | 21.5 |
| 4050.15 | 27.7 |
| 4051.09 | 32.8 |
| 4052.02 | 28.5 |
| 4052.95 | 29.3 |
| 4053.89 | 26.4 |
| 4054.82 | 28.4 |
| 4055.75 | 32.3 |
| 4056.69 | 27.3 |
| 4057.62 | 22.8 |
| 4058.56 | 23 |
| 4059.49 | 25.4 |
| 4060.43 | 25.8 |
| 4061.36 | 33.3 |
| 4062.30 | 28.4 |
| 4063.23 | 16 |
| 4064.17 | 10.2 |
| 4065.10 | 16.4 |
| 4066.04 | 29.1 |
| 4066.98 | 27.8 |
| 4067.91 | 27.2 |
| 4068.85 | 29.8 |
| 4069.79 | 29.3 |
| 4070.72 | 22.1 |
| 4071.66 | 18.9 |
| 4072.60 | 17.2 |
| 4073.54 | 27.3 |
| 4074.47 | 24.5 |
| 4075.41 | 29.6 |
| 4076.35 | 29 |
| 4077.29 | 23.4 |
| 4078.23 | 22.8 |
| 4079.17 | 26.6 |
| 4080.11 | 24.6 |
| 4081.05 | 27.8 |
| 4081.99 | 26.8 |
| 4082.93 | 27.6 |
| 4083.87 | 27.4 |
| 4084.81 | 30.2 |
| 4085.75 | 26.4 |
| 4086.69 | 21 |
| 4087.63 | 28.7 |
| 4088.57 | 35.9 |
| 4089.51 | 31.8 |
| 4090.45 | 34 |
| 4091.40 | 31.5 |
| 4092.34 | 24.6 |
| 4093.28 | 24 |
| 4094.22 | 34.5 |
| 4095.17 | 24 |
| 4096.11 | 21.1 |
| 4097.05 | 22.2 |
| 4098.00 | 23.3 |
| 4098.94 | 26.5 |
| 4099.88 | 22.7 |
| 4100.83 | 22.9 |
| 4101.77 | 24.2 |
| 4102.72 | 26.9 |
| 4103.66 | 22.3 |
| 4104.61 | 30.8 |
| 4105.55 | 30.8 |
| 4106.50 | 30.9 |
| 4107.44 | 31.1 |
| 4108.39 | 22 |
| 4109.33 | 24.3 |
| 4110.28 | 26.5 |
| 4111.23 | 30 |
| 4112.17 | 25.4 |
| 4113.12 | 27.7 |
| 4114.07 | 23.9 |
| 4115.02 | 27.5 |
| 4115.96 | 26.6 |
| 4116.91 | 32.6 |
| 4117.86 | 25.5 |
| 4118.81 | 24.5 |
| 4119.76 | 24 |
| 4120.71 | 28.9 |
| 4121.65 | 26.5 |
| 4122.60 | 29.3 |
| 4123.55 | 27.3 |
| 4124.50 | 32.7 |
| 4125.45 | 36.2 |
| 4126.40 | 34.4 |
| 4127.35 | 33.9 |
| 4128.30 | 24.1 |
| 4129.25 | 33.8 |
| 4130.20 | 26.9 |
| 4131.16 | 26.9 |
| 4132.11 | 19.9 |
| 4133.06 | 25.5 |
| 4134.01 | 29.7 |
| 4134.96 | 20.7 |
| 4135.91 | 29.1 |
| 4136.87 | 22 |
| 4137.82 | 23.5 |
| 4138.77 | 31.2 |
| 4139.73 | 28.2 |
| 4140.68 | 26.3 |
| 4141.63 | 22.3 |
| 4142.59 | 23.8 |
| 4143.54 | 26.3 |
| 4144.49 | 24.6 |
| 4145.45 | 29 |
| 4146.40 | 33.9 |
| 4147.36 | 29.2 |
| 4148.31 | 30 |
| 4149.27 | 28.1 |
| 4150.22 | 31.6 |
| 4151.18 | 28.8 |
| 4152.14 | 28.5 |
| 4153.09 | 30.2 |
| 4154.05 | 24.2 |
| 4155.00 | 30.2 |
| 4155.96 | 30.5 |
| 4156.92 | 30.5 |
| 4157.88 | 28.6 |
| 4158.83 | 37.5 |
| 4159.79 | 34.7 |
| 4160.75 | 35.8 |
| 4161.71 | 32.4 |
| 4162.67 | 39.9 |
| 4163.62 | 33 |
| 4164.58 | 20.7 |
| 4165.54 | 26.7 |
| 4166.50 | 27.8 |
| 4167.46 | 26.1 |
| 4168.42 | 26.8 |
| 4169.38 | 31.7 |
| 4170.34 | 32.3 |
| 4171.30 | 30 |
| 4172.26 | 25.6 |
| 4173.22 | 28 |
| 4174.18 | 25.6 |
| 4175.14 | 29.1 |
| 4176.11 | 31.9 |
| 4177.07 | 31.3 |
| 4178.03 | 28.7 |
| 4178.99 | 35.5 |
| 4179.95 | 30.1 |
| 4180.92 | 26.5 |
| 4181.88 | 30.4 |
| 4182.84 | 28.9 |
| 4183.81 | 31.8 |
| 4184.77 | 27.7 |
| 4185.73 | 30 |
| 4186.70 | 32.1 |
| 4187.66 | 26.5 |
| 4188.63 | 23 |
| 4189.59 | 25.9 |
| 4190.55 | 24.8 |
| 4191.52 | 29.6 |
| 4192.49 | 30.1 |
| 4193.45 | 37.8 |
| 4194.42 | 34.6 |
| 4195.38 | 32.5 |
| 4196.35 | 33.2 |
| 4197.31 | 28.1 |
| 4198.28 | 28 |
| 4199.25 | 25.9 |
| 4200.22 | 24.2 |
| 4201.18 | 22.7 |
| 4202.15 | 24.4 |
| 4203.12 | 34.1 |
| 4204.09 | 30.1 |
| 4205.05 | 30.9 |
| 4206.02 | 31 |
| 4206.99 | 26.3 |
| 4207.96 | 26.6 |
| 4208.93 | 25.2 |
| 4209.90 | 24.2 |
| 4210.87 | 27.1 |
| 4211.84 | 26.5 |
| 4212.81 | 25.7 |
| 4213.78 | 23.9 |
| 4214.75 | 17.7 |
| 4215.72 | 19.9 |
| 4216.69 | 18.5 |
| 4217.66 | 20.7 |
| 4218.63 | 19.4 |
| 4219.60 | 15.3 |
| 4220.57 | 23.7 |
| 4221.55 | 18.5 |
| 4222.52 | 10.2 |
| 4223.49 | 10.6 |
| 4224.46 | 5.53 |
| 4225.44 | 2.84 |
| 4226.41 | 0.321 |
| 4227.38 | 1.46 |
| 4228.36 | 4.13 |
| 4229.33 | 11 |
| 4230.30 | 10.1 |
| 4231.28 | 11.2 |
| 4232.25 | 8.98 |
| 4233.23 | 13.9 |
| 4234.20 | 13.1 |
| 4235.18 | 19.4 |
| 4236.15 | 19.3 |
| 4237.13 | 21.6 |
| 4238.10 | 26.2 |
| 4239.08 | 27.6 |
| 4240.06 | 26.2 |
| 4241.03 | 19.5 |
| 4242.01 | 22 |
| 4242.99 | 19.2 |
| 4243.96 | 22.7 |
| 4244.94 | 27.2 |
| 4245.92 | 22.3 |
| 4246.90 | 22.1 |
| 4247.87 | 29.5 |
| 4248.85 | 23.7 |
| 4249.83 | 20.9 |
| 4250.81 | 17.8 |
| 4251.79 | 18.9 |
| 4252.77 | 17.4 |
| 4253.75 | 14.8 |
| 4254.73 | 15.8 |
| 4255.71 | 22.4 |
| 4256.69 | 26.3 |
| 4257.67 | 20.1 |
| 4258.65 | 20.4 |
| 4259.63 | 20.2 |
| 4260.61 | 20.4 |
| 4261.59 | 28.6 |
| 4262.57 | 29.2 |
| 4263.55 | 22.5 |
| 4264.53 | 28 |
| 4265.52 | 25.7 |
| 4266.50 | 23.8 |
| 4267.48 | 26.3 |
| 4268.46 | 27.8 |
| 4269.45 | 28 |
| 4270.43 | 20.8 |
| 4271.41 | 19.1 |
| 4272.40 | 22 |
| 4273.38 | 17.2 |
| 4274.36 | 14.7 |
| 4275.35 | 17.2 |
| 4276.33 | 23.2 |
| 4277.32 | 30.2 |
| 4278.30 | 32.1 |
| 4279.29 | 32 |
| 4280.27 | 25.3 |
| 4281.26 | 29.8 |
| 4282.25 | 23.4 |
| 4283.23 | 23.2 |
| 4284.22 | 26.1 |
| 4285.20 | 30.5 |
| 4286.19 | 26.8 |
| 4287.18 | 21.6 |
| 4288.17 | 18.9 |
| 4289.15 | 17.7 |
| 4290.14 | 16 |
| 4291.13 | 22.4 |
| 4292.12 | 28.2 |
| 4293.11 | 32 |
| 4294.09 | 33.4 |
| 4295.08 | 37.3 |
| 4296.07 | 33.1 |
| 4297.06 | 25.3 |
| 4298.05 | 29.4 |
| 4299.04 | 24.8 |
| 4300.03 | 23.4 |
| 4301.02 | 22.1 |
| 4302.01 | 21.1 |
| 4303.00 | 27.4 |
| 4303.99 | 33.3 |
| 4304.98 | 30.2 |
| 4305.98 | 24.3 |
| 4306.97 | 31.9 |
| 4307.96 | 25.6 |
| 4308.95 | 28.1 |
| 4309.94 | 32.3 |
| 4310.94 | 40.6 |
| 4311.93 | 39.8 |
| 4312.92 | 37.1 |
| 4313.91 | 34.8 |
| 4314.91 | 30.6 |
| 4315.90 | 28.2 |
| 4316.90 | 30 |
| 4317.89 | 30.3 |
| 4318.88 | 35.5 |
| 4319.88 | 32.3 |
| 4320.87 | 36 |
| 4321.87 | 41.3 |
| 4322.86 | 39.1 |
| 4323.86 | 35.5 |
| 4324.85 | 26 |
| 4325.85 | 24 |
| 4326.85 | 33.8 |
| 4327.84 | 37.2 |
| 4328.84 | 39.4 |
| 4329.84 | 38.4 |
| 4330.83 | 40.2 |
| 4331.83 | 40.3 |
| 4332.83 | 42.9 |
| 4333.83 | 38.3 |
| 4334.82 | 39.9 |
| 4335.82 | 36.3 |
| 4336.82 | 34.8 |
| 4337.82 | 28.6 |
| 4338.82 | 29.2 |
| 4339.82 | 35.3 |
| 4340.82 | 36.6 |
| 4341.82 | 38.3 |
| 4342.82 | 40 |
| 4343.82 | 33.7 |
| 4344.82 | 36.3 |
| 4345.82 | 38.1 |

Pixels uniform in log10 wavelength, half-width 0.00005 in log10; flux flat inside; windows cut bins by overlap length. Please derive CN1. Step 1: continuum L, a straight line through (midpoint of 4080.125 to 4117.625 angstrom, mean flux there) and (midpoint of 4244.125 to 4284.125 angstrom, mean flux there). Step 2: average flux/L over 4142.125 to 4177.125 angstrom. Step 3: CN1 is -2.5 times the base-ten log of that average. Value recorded -0.15 mag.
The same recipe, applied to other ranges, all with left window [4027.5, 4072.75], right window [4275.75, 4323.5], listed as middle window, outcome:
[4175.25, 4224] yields 0.032 mag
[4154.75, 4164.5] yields -0.232 mag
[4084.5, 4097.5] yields -0.106 mag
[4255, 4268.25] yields 0.179 mag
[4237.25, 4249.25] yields 0.173 mag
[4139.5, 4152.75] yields -0.066 mag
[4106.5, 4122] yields -0.047 mag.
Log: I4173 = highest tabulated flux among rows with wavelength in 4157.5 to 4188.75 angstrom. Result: 39.9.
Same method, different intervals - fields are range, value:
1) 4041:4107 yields 35.9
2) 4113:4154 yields 36.2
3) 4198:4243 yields 34.1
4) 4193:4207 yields 37.8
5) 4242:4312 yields 40.6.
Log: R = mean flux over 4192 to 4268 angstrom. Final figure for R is 21.5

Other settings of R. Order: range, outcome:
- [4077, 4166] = 27.9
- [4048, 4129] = 26.7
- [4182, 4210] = 28.7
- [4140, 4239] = 25.2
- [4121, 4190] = 28.9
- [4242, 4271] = 22.8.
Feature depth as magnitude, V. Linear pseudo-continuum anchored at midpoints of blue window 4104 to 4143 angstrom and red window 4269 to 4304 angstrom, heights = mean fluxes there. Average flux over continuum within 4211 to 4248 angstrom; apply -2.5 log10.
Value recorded 0.44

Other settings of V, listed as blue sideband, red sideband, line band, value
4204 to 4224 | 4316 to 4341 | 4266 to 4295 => 0.20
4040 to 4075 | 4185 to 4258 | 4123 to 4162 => -0.24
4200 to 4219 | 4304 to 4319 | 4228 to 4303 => 0.27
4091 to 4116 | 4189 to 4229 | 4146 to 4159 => -0.22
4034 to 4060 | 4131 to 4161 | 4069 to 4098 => 0.01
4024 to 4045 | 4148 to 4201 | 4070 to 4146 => 0.02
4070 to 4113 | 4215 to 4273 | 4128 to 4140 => -0.08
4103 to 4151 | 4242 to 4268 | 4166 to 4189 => -0.14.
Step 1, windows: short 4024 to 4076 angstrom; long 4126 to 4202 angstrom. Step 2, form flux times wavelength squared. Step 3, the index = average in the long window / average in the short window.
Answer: 1.2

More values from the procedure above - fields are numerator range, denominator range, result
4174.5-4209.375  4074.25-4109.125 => 1.14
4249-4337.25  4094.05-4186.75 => 1.07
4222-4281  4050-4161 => 0.78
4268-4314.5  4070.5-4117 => 1.12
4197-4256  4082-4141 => 0.77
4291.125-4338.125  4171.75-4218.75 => 1.25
